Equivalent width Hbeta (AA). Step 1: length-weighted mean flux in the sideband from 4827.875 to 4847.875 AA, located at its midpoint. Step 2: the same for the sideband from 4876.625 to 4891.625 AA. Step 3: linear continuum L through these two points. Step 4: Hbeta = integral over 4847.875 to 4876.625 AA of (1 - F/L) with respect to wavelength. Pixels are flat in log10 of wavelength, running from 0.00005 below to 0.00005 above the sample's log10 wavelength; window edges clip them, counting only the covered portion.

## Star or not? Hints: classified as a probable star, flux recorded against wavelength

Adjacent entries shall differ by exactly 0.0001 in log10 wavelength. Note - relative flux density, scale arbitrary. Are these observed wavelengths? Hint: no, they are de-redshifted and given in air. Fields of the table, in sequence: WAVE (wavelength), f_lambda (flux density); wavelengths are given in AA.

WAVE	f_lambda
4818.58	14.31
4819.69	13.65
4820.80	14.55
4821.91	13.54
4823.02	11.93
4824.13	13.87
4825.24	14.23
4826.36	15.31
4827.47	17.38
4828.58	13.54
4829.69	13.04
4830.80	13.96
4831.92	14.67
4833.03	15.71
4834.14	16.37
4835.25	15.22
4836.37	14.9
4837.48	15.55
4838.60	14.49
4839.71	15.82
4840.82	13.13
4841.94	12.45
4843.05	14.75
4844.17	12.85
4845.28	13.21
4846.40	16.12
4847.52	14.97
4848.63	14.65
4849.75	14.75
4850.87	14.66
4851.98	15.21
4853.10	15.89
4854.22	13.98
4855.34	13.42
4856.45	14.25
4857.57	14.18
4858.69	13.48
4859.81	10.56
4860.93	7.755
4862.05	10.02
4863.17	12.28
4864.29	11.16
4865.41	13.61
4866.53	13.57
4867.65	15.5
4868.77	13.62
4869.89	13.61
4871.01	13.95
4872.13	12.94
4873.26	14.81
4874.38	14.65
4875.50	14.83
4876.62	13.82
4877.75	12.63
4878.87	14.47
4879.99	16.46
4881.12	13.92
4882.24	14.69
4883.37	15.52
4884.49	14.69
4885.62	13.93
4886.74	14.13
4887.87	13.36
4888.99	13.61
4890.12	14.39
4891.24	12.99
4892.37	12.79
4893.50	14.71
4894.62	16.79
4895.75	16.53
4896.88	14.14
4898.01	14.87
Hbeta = 1.7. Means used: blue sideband 14.5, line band 13.5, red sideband 14.2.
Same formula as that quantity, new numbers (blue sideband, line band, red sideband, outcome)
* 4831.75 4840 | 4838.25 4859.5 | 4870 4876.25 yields 0.95 AA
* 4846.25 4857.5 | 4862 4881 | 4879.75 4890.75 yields 1.02 AA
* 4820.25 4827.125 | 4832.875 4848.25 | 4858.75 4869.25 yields -1.70 AA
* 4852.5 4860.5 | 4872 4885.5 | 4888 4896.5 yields -0.33 AA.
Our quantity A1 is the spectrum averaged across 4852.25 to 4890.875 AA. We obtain 13.6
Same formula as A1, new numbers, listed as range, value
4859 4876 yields 12.9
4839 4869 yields 13.6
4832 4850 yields 14.7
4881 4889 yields 14.3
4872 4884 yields 14.5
